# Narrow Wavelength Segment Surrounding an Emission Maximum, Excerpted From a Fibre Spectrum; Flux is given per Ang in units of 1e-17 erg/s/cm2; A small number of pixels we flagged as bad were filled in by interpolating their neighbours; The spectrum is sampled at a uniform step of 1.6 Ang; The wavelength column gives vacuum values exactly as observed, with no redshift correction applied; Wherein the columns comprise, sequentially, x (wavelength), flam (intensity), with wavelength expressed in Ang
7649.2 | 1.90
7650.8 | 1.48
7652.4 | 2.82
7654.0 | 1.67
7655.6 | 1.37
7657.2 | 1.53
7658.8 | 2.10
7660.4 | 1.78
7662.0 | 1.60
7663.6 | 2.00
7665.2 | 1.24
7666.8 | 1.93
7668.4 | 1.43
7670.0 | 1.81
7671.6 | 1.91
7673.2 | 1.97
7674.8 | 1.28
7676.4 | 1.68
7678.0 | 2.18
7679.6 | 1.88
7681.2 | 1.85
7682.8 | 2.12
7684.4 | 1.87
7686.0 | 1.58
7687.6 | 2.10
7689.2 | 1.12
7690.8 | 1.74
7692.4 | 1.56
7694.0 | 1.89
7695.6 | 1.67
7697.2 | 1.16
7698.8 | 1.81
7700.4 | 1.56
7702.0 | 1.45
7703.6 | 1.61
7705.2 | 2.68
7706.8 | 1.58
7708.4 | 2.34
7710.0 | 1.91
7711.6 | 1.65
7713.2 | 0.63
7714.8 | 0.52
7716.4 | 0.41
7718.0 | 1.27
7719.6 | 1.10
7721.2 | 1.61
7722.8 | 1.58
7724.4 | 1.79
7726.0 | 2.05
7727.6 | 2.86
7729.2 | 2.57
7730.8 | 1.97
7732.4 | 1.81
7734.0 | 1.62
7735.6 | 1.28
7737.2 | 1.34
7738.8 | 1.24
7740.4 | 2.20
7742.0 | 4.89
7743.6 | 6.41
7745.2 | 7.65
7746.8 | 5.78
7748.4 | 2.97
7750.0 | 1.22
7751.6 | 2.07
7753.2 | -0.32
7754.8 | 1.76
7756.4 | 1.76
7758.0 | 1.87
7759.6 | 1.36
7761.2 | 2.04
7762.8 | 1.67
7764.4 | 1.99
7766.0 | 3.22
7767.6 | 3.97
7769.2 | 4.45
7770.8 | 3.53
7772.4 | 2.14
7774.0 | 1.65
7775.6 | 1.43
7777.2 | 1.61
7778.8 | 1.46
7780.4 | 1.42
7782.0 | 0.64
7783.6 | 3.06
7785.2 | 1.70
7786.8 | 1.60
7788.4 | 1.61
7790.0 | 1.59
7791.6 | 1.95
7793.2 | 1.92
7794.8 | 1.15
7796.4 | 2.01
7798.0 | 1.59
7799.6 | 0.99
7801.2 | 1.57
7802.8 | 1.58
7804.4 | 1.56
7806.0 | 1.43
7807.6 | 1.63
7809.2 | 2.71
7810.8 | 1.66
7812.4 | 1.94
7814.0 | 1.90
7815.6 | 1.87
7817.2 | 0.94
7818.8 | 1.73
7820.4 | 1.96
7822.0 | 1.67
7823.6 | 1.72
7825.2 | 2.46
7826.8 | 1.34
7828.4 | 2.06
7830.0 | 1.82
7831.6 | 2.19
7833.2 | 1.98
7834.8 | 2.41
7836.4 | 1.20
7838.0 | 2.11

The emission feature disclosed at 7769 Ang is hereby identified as [N II] 6583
